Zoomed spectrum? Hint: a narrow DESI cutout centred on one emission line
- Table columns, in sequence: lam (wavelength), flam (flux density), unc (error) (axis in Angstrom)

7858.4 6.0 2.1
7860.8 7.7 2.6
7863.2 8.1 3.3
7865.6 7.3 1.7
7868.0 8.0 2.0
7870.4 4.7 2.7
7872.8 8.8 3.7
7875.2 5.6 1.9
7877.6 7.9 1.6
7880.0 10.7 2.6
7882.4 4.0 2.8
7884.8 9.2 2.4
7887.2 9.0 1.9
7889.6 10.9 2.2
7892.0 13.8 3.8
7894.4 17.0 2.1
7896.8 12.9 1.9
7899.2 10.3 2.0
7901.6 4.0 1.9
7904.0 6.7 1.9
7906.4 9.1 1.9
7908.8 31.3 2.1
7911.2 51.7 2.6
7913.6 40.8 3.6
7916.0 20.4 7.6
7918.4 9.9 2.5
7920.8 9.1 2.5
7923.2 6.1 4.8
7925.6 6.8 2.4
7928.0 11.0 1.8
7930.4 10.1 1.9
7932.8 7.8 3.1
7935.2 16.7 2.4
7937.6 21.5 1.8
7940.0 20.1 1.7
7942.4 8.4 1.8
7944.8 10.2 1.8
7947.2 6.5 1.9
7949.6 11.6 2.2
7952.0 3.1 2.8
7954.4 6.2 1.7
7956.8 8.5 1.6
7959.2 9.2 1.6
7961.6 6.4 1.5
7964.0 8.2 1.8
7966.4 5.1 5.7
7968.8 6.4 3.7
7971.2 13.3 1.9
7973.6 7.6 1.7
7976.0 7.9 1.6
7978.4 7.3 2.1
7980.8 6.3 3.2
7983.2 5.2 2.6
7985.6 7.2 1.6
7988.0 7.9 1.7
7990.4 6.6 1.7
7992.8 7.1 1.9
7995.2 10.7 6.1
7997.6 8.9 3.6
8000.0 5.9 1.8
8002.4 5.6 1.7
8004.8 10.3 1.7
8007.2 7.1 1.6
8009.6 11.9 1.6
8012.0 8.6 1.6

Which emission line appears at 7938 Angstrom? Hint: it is [N II]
